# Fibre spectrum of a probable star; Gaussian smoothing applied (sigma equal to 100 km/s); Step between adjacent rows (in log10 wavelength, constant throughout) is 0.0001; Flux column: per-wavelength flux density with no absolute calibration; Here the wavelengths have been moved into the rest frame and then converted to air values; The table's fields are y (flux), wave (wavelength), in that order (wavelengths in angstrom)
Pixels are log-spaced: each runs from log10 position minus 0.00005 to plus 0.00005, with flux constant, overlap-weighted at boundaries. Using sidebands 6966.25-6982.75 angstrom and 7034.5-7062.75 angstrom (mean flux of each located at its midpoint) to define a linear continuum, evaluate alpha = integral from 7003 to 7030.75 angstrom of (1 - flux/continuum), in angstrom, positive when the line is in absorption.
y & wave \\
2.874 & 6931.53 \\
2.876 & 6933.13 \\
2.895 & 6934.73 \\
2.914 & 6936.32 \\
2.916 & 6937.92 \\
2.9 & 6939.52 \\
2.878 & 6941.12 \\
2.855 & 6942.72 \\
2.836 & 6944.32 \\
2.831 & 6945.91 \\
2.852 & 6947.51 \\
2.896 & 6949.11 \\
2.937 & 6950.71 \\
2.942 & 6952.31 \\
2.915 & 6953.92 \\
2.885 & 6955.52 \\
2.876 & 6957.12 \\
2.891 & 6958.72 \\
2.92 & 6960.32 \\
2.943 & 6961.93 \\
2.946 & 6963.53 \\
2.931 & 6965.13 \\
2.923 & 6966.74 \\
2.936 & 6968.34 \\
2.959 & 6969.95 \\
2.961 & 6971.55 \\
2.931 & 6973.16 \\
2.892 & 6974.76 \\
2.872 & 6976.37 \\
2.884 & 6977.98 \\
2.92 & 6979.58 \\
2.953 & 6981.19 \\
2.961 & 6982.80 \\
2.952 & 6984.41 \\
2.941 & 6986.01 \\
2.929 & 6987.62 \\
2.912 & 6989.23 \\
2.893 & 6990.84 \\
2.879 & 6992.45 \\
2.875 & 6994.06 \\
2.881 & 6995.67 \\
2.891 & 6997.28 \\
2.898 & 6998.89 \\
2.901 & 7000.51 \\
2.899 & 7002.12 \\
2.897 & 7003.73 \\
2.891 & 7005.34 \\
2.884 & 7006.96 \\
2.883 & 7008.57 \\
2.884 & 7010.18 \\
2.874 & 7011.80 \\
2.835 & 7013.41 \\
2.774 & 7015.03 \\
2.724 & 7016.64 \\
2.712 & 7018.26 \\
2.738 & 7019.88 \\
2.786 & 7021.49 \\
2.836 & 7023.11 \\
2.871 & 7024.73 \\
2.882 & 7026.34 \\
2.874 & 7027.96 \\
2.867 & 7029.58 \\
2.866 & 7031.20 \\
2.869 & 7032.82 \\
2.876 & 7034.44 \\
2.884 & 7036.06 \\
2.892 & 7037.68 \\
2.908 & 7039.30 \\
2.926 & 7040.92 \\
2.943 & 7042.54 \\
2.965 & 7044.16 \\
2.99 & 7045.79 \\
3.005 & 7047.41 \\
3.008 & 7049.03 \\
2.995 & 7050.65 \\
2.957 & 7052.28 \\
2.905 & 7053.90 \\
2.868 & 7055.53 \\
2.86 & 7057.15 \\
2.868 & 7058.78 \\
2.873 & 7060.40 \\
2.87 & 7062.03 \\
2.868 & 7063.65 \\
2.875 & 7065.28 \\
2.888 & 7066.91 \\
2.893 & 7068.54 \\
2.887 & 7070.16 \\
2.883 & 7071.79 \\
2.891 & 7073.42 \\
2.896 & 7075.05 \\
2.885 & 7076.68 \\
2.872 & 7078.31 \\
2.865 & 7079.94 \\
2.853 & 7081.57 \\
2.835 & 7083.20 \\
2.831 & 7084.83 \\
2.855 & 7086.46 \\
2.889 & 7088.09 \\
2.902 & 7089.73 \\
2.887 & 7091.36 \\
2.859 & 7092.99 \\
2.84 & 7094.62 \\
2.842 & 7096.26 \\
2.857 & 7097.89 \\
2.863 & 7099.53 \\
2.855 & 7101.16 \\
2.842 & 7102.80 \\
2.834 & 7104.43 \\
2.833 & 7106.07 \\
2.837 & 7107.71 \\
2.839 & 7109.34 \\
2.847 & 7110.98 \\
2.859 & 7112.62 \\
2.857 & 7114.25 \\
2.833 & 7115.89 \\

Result 0.8 angstrom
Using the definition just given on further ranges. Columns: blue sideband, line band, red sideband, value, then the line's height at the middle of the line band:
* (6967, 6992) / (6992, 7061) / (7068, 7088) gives 0.4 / 2.9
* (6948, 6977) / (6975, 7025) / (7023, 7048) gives 0.7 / 2.91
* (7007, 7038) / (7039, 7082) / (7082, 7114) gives -0.9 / 2.85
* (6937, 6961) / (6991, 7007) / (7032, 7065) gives 0.1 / 2.9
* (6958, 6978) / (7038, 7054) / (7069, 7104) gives -0.4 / 2.89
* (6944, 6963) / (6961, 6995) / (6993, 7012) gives -0.4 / 2.89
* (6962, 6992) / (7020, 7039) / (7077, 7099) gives 0.2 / 2.9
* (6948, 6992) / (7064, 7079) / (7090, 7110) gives -0.1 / 2.87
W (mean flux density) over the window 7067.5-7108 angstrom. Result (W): 2.86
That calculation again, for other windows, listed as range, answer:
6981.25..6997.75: 2.91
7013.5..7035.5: 2.82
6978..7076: 2.89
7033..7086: 2.9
